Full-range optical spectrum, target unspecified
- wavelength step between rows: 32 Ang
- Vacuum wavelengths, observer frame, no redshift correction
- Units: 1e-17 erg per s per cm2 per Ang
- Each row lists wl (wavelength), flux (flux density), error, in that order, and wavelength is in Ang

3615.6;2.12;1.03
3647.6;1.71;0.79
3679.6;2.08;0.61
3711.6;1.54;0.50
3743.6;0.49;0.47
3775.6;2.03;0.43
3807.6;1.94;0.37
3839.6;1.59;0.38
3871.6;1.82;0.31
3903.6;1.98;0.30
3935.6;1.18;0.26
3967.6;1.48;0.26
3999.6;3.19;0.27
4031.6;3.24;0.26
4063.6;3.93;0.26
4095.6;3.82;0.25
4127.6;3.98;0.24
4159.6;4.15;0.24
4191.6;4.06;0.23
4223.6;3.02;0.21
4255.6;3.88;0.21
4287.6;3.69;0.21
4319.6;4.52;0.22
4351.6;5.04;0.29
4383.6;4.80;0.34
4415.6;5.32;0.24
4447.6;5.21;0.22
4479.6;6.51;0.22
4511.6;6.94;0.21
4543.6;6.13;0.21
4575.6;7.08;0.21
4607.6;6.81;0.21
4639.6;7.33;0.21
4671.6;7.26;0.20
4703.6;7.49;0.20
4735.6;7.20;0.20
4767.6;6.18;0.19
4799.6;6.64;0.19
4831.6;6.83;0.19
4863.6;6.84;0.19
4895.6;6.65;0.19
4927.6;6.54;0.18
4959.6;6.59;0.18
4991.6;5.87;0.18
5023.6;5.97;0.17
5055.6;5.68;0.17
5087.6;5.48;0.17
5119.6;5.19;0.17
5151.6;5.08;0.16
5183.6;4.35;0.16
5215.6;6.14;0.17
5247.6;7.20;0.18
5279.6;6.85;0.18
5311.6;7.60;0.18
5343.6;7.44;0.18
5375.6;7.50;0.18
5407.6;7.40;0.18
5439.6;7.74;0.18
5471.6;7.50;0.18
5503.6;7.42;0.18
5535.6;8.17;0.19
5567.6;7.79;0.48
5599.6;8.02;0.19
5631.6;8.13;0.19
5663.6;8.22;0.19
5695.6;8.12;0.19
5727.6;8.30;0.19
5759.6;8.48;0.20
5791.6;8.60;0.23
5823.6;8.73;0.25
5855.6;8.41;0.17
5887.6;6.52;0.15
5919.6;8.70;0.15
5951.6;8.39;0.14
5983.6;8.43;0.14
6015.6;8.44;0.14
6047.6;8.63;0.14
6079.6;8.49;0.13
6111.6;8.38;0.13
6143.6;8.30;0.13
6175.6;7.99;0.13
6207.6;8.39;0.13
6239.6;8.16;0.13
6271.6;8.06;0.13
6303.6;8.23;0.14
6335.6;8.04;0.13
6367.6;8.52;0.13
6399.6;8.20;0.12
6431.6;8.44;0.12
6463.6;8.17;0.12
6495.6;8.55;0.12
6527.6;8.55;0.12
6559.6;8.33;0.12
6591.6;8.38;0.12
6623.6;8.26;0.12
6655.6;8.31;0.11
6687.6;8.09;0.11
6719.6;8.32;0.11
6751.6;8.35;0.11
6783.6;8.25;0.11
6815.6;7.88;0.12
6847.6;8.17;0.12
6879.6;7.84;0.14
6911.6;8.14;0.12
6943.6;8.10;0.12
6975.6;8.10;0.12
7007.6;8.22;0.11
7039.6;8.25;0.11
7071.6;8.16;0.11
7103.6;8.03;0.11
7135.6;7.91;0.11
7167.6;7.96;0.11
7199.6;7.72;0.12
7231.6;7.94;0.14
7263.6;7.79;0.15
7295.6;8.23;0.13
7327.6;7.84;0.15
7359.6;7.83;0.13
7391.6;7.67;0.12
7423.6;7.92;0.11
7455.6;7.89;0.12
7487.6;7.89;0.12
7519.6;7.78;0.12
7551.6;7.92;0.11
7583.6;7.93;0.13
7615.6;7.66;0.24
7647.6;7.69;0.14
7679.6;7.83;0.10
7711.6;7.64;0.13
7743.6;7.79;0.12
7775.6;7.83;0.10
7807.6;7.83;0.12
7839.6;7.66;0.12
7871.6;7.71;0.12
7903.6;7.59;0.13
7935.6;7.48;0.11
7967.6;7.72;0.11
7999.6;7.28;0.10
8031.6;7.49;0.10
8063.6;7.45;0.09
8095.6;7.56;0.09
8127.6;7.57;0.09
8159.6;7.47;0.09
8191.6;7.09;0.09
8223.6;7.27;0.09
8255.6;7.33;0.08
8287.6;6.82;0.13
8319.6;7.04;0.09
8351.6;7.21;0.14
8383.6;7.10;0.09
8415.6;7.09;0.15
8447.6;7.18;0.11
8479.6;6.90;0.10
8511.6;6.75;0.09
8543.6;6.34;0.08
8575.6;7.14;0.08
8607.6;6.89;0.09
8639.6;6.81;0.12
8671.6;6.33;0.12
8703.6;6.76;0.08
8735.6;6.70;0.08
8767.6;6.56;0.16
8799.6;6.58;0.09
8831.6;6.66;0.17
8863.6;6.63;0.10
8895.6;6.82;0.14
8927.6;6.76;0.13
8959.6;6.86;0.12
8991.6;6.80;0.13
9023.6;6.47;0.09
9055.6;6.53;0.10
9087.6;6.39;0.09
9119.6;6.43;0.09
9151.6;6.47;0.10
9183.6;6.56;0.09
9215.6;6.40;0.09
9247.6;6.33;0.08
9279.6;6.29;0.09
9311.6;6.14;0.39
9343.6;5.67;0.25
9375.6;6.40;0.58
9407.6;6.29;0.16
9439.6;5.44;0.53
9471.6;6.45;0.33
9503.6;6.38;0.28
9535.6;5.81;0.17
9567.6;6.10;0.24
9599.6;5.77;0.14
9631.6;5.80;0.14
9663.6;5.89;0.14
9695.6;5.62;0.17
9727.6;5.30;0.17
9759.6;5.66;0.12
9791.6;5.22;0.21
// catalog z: 0.00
